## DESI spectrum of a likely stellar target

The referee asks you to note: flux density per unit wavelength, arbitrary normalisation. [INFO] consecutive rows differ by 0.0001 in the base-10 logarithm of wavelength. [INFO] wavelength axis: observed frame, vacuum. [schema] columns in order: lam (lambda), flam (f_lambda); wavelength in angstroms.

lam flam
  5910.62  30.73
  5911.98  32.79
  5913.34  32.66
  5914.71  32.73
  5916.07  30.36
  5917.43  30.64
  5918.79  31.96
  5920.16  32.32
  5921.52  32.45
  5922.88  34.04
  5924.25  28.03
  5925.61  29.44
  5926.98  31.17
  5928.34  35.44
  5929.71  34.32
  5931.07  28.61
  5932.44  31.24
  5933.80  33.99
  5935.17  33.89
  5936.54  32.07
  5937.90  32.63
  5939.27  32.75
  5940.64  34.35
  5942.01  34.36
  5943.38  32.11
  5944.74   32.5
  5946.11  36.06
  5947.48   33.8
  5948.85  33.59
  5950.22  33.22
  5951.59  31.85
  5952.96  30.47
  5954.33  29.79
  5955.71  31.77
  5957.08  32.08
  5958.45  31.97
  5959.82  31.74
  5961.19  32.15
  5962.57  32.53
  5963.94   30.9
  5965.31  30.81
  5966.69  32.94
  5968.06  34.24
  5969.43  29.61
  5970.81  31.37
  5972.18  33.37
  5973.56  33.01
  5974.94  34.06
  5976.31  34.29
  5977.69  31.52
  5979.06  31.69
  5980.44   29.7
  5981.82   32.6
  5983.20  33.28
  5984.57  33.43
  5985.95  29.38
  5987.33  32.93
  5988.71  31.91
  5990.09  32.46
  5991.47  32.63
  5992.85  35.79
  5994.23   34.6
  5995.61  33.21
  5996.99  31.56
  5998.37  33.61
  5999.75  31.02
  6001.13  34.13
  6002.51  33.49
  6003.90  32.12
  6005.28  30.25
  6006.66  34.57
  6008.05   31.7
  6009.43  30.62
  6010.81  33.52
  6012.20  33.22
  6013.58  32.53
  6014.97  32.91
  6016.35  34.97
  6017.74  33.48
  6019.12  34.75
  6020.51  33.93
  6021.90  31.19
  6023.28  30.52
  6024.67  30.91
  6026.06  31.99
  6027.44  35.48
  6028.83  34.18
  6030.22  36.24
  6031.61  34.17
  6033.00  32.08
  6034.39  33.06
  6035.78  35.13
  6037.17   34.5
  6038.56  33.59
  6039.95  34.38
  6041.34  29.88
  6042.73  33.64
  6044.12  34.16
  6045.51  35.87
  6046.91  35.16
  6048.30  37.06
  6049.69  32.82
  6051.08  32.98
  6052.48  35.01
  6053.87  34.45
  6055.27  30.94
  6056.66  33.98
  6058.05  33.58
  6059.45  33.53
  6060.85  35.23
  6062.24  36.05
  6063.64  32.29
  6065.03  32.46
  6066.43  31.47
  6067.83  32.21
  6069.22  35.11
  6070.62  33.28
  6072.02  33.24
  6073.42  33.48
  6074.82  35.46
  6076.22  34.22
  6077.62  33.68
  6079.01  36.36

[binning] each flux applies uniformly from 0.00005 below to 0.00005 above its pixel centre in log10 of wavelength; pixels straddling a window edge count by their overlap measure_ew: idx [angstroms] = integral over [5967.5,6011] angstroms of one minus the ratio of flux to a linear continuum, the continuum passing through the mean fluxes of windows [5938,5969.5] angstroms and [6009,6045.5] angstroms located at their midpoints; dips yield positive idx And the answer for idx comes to 0.5 angstroms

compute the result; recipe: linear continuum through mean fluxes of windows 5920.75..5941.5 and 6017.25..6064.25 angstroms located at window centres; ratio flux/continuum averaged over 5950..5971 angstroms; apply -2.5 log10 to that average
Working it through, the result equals 0.03 mag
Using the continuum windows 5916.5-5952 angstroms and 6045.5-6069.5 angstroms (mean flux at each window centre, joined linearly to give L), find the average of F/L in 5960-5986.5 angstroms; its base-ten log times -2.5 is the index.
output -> 0.03 mag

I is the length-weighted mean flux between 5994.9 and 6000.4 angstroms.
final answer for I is 32.4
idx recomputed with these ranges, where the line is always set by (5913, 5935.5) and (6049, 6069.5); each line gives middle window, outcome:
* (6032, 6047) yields -0.2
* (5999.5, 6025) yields 0.2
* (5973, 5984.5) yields 0.0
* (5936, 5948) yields -0.5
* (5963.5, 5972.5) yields 0.2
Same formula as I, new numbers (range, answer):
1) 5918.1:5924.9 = 31.8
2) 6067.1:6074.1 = 33.4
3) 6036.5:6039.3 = 34.1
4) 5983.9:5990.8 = 32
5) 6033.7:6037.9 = 34.2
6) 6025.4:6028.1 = 33.8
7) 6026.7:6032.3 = 35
